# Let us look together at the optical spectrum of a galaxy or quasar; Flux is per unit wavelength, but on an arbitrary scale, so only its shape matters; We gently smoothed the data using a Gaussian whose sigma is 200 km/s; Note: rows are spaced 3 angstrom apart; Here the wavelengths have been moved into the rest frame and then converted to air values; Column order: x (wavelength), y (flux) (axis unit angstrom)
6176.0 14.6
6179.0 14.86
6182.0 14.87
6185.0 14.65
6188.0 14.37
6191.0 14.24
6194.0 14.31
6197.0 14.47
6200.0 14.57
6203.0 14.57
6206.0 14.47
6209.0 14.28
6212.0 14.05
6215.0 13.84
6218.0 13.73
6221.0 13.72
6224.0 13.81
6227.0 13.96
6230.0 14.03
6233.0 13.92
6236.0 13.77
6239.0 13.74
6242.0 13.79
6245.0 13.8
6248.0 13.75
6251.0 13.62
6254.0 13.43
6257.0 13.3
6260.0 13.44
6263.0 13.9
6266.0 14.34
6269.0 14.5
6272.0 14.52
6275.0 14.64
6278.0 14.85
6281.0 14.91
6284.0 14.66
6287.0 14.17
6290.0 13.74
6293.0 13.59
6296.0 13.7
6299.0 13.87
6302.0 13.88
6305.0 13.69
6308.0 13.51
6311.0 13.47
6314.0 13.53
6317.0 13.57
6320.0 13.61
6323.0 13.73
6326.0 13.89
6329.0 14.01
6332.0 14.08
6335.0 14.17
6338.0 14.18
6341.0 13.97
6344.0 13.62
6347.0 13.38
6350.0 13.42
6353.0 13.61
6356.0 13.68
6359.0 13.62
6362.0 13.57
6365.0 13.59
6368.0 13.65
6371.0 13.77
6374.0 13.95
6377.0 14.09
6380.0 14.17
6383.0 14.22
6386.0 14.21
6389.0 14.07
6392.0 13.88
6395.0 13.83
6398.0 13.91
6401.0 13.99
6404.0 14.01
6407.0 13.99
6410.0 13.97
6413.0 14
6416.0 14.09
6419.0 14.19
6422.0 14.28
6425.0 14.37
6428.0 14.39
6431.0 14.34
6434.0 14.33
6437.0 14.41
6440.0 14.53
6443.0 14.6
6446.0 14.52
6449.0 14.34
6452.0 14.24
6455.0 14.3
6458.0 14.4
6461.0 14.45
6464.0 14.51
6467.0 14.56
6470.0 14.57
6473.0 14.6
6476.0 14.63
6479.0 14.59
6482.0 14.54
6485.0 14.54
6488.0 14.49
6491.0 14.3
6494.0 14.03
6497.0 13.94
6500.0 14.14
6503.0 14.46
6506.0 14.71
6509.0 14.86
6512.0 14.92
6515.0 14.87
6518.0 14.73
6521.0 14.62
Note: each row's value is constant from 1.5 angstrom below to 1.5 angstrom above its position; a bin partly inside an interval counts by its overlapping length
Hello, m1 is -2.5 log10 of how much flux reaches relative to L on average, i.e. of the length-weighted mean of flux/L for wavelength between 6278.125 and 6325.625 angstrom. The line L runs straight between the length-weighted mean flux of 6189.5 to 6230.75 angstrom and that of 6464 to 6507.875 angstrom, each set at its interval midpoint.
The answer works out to 0.03 mag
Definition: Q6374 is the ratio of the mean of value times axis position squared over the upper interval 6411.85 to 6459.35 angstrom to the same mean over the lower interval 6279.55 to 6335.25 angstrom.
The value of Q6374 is 1.08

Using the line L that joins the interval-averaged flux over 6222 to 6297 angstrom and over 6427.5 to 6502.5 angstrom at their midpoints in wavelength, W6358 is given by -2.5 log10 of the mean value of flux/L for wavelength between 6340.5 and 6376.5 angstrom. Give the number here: 0.04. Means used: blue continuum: 14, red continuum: 14.4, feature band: 13.7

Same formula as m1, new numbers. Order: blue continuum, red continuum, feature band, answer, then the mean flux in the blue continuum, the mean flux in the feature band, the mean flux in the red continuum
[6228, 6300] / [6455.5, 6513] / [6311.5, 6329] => 0.034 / 14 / 13.7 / 14.5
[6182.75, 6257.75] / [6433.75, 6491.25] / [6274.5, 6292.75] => -0.021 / 14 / 14.4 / 14.5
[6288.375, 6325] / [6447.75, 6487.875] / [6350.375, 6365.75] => 0.025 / 13.7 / 13.6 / 14.5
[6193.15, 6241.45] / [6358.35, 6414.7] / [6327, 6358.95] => 0.012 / 14.1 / 13.8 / 13.9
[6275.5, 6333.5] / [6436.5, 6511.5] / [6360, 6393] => 0.018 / 13.9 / 13.9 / 14.5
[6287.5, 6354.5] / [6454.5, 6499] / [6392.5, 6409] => 0.012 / 13.7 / 13.9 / 14.4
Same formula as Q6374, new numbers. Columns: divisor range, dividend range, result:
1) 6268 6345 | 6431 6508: 1.08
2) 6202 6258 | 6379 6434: 1.08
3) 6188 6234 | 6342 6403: 1.03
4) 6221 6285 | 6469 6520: 1.12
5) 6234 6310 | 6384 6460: 1.07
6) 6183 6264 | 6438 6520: 1.12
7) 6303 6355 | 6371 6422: 1.04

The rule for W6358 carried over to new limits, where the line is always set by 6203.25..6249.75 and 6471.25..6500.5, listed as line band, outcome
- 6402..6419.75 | 0.02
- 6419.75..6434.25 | 0.00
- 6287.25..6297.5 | 0.02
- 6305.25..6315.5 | 0.04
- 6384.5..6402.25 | 0.02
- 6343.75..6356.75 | 0.05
